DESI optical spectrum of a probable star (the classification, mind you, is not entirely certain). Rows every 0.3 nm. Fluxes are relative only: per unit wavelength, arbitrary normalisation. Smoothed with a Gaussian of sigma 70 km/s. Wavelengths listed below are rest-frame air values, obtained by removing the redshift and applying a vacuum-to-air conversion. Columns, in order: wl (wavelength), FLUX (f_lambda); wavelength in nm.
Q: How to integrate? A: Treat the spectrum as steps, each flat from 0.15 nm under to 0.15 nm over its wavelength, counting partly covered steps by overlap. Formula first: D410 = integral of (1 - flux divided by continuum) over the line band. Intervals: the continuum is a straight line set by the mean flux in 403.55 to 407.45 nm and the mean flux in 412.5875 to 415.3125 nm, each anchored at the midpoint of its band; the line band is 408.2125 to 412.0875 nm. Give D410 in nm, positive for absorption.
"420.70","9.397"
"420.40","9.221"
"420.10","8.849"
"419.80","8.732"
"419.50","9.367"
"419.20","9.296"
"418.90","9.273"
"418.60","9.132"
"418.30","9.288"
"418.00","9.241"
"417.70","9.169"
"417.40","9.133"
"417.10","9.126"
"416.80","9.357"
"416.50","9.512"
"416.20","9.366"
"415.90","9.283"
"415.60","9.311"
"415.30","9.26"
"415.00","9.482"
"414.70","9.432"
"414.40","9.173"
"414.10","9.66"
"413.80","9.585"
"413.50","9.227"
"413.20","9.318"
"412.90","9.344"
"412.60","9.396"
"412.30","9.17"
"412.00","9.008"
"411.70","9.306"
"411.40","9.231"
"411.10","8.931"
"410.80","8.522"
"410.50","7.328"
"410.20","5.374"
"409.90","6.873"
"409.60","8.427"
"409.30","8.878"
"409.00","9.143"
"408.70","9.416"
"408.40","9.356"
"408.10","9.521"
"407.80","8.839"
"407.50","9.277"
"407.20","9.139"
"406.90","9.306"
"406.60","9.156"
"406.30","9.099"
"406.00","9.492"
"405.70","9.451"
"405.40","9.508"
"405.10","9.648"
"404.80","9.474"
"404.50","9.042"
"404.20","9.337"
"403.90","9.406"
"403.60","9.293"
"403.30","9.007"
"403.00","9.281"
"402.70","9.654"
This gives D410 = 0.38 nm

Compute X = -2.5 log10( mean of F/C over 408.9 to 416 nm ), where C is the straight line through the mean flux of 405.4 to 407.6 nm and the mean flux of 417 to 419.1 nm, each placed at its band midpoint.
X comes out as 0.05 mag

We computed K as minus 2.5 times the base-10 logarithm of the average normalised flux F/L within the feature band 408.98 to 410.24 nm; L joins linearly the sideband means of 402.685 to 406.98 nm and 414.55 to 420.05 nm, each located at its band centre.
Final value 0.191 mag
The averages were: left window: 9.33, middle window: 7.8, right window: 9.26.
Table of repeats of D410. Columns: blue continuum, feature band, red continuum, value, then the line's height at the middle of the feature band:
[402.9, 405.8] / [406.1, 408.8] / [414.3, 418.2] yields 0.03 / 9.33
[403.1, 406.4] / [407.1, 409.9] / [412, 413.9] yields 0.10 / 9.33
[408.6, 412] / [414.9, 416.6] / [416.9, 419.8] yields -0.08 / 8.92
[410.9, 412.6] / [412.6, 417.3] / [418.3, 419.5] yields -0.09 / 9.19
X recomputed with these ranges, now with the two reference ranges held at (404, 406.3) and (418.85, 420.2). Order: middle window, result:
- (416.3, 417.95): -0.013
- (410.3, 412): 0.082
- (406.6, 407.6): 0.016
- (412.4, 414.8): -0.019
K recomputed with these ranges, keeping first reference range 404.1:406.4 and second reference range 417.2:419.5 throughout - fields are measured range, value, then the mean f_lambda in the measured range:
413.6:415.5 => -0.02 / 9.42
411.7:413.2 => 0.01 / 9.25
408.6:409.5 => 0.03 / 9.09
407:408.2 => 0.02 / 9.19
